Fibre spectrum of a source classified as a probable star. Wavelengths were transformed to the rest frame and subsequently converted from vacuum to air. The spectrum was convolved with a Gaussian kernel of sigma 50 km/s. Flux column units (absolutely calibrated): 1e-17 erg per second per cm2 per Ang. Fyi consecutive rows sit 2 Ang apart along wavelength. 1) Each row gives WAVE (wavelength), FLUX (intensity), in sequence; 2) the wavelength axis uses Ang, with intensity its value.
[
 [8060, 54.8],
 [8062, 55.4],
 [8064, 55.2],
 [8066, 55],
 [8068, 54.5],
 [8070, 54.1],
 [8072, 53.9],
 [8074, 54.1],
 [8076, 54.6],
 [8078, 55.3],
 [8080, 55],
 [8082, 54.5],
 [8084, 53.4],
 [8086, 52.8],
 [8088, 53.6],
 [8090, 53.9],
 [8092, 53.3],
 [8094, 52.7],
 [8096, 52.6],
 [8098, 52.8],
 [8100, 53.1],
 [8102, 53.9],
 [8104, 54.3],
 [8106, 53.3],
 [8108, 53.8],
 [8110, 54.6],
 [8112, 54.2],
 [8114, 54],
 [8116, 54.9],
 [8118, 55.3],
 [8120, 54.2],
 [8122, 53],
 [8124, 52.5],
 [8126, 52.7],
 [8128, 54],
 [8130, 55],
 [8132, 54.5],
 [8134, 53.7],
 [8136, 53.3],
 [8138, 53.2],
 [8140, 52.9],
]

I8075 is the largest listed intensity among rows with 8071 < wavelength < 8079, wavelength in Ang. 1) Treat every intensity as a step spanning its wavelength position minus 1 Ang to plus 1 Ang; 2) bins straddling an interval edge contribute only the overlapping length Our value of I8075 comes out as 55.3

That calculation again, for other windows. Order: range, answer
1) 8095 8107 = 54.3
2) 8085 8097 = 53.9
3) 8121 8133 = 55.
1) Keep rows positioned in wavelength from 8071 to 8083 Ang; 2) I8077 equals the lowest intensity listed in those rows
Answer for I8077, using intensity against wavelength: 53.9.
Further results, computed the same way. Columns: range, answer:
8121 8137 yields 52.5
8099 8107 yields 53.1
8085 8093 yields 52.8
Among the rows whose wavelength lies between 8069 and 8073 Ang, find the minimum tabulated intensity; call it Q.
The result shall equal 53.9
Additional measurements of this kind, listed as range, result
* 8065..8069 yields 54.5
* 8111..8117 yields 54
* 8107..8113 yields 53.8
